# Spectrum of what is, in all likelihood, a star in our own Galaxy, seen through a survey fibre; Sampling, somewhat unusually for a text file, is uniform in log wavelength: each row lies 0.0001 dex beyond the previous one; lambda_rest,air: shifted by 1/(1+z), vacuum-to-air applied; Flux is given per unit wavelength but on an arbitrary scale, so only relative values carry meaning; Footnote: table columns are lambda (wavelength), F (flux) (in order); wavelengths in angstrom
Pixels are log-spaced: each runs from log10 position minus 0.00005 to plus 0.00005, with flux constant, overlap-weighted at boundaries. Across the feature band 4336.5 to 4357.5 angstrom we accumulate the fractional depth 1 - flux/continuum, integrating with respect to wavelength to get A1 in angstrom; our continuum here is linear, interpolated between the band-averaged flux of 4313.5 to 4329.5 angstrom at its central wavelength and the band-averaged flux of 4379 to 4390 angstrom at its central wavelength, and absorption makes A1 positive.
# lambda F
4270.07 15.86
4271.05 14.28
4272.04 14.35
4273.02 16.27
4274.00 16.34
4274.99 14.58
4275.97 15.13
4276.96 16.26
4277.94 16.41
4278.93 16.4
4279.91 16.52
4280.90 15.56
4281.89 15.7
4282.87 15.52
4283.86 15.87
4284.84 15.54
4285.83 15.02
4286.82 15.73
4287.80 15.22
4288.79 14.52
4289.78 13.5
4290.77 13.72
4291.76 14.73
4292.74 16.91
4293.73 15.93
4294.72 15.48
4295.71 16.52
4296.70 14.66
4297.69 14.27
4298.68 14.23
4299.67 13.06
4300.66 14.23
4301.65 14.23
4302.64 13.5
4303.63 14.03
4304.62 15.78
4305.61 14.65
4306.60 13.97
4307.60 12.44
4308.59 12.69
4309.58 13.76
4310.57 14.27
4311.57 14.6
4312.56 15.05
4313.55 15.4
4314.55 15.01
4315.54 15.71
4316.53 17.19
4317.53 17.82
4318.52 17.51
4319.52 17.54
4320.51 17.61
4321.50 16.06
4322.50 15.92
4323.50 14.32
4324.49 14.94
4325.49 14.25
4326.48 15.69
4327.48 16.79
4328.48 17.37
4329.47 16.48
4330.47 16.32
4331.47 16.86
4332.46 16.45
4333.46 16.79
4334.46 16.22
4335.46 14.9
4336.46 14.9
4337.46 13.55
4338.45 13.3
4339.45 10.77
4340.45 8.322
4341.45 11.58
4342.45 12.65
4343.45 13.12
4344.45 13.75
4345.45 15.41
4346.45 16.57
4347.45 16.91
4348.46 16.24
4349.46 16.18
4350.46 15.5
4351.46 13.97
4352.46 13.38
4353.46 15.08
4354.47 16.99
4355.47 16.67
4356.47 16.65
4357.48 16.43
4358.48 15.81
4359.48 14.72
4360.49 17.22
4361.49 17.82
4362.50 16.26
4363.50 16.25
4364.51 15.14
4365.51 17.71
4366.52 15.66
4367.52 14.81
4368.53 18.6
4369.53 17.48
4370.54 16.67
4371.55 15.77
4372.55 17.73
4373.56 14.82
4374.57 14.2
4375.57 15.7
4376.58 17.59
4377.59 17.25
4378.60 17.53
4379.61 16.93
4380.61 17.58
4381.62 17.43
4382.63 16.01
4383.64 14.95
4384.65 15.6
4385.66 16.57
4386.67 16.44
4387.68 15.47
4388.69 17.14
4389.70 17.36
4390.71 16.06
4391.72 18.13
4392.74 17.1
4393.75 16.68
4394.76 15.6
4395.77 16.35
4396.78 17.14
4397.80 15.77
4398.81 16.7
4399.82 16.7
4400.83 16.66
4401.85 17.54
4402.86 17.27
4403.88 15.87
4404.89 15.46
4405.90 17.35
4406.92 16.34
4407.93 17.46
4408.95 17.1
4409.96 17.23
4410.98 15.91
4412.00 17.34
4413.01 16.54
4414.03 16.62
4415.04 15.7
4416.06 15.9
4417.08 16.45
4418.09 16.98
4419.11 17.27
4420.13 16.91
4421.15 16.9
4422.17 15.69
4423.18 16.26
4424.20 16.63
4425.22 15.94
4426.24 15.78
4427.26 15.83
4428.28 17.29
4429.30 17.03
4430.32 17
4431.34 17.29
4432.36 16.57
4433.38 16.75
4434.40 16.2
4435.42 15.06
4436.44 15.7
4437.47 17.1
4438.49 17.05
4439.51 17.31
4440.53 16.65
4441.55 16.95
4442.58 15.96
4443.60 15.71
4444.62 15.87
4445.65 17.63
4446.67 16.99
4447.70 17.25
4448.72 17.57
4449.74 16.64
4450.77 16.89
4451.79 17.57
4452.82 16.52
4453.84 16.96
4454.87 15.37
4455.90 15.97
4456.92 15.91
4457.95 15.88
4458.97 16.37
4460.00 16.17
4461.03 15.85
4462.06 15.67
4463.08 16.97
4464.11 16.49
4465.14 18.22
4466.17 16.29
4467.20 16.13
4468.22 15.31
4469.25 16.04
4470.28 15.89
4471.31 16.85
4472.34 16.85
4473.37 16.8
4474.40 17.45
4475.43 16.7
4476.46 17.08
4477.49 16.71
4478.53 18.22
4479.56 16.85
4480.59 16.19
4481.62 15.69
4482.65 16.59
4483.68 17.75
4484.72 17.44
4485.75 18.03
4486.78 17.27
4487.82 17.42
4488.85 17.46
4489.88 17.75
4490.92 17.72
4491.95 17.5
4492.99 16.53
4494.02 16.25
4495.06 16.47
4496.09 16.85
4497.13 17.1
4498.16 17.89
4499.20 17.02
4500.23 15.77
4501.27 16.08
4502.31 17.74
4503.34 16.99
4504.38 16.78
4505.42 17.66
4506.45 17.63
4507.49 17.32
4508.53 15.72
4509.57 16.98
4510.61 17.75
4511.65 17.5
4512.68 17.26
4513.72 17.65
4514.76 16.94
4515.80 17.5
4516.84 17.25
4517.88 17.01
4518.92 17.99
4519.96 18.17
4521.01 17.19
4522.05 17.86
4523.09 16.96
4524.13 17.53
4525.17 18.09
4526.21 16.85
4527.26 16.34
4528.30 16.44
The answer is 2.50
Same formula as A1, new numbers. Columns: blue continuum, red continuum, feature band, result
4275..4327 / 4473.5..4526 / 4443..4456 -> -0.02 angstrom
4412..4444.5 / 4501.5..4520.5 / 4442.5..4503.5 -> 0.63 angstrom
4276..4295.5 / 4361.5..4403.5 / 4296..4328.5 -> 1.47 angstrom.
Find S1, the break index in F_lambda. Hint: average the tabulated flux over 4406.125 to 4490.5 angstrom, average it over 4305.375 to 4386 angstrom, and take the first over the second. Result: 1.07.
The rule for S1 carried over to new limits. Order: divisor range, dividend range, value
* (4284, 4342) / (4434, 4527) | 1.13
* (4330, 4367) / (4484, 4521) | 1.13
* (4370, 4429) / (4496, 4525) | 1.04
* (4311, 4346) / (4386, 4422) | 1.10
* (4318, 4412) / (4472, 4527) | 1.07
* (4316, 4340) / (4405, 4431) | 1.05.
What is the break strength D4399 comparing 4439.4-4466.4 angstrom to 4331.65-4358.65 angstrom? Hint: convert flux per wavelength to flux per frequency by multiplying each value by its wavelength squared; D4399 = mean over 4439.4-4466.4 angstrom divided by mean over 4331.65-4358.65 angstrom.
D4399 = 1.18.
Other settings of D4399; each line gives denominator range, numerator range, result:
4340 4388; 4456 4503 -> 1.12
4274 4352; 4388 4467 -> 1.16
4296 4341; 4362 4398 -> 1.13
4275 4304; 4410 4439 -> 1.16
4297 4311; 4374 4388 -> 1.22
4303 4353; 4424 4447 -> 1.16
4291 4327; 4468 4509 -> 1.22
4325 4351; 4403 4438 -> 1.15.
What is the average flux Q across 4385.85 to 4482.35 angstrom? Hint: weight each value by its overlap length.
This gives 16.6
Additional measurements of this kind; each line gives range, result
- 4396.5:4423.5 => 16.6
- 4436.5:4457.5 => 16.7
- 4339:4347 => 12.8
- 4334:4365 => 14.9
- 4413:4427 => 16.4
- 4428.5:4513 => 16.8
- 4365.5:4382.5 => 16.6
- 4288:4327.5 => 15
